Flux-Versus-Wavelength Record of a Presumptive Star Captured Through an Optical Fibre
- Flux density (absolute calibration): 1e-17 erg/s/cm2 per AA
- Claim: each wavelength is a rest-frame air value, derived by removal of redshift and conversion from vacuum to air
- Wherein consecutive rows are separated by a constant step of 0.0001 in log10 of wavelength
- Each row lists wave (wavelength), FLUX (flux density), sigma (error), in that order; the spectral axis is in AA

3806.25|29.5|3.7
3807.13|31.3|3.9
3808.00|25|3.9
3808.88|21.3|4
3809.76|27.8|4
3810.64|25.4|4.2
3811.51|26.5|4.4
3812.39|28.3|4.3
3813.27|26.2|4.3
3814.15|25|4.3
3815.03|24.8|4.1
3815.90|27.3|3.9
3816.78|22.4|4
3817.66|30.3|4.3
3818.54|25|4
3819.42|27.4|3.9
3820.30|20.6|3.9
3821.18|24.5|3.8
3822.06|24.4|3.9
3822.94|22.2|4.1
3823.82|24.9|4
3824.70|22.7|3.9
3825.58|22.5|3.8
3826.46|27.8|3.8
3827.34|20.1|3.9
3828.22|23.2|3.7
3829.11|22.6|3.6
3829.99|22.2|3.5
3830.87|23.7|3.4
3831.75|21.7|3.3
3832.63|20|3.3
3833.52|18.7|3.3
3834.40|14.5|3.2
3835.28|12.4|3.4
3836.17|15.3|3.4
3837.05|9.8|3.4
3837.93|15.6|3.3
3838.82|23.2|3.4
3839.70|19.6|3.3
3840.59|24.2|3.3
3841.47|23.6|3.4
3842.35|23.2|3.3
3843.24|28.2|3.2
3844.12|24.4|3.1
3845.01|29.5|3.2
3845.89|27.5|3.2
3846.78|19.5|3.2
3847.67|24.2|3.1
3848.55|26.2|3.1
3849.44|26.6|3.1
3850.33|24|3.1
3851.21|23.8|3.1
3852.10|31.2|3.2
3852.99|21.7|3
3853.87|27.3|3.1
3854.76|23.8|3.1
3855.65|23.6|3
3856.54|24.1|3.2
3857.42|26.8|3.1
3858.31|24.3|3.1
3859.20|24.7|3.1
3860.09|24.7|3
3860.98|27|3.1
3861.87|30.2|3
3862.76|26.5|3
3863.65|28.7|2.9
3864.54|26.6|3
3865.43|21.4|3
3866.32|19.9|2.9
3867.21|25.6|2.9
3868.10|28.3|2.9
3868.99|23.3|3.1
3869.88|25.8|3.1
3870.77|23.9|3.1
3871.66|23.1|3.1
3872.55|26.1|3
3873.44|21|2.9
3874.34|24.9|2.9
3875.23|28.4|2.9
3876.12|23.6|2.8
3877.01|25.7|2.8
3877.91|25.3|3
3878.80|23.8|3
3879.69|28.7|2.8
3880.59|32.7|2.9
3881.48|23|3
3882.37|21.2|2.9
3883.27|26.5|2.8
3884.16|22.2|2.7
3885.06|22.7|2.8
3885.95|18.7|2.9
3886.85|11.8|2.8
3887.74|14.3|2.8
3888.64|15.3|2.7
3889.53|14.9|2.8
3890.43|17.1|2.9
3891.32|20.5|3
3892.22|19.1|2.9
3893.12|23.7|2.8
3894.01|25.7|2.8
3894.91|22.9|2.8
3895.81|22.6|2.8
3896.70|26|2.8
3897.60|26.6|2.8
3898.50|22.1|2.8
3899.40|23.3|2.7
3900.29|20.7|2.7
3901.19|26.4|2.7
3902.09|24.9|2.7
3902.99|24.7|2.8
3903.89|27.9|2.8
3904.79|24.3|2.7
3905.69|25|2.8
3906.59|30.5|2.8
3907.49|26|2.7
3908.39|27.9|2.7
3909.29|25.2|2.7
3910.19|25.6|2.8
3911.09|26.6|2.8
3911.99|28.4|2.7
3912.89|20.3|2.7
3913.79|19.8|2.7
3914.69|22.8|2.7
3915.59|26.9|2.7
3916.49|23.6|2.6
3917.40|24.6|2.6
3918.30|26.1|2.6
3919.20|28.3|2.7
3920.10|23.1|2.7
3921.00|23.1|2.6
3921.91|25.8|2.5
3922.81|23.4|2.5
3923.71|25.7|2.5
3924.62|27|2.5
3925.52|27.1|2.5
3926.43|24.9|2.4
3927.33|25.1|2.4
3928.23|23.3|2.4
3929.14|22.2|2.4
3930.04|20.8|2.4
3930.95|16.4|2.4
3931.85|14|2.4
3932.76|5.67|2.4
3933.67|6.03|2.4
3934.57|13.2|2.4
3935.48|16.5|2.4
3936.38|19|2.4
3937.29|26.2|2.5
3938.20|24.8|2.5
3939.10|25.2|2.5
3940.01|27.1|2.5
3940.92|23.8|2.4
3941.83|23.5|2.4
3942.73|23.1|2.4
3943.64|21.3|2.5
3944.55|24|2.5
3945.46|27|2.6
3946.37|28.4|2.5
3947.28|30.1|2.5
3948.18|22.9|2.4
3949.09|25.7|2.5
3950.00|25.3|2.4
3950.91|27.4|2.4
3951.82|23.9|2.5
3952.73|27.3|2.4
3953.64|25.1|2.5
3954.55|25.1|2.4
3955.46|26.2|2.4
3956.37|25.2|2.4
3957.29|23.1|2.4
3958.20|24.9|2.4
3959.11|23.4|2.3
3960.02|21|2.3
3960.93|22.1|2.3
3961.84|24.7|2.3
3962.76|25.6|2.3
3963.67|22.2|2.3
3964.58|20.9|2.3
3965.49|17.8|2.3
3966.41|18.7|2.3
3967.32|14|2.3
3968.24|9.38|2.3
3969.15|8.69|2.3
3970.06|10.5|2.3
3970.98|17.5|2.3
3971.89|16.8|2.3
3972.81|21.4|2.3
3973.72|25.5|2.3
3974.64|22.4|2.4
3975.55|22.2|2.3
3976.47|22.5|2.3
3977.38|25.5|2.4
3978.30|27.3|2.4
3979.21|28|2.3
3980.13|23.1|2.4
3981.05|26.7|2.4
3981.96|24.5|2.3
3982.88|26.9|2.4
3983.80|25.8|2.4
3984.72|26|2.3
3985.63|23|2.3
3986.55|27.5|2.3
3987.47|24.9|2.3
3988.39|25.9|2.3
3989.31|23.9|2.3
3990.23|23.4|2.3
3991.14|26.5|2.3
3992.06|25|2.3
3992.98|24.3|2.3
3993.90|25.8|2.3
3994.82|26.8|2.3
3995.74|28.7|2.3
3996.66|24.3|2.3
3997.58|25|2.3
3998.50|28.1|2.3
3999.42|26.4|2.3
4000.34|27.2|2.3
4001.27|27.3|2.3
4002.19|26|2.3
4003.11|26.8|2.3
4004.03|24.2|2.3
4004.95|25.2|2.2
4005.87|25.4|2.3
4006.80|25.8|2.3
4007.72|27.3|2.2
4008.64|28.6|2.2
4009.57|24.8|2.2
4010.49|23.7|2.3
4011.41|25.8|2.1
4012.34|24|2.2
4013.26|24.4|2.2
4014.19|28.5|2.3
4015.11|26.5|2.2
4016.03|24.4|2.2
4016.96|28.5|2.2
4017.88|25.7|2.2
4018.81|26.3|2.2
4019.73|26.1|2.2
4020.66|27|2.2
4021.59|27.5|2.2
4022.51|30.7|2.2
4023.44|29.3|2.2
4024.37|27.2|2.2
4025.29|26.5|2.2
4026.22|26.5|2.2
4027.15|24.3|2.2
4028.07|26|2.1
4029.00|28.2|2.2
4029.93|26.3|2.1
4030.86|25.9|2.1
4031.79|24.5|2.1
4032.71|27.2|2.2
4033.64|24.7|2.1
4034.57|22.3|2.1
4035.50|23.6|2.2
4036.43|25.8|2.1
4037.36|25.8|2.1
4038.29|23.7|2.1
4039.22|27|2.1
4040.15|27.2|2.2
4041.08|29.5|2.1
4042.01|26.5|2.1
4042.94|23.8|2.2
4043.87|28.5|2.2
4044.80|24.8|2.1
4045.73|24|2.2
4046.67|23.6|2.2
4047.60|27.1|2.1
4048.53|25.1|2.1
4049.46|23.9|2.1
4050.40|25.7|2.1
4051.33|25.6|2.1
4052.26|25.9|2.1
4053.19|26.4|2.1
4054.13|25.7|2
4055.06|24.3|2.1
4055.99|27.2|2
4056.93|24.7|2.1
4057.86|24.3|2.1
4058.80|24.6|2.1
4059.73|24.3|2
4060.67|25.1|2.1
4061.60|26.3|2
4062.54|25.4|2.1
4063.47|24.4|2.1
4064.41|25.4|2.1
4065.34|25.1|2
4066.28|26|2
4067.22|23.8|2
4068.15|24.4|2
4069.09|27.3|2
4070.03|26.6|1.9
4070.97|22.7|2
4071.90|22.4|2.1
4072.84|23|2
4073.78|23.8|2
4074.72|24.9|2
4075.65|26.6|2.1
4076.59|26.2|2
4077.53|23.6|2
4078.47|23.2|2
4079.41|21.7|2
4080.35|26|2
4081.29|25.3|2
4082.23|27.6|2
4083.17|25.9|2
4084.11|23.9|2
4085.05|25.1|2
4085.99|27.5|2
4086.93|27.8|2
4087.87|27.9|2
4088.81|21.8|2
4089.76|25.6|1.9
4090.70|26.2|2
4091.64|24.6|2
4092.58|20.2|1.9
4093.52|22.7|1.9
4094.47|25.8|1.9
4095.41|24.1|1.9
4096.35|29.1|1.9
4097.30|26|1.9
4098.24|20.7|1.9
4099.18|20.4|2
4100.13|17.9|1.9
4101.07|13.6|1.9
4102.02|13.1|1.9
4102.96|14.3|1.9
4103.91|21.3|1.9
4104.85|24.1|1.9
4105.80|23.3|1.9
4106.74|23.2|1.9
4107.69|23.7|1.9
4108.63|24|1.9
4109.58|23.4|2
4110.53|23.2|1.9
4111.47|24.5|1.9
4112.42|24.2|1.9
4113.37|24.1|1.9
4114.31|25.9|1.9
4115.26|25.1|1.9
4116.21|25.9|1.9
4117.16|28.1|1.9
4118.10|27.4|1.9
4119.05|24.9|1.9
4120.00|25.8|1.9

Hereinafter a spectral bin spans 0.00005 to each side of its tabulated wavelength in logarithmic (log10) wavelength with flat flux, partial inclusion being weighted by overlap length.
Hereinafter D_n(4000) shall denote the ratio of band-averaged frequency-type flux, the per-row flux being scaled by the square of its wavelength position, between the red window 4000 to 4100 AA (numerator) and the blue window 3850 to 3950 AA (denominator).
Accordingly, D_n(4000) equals 1.2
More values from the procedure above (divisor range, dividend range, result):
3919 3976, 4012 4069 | 1.23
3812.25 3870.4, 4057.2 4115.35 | 1.14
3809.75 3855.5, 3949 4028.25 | 1.13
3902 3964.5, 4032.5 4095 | 1.13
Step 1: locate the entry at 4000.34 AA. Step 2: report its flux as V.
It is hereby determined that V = 27.2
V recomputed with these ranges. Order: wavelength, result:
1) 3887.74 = 14.3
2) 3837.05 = 9.8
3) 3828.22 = 23.2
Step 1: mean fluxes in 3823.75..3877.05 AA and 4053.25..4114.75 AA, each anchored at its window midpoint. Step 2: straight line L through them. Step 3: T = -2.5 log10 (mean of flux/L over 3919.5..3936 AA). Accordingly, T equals 0.17 mag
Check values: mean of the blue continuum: 23.6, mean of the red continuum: 24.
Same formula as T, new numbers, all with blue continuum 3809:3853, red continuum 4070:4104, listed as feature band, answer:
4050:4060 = -0.09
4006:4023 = -0.13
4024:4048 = -0.10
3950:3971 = 0.11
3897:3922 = -0.07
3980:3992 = -0.08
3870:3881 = -0.10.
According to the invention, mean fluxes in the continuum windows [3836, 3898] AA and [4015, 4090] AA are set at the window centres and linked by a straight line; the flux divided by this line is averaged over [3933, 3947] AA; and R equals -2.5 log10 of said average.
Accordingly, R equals 0.121 mag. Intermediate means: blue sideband 23.5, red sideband 25.6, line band 21.8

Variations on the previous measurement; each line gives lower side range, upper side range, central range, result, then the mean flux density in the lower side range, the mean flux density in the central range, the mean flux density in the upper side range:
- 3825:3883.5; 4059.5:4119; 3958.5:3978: 0.208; 23.8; 19.8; 24.1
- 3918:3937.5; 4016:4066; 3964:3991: 0.064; 20.9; 21.8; 25.9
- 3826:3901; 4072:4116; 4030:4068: -0.083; 23.1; 25.4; 23.6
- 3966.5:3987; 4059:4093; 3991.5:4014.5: -0.158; 21.6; 26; 24.9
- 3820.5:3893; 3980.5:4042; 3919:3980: 0.124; 23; 22.1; 26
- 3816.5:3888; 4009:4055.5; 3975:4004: -0.011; 23.6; 25.6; 25.9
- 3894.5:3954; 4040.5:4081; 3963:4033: -0.002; 23.7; 24.5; 25.1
